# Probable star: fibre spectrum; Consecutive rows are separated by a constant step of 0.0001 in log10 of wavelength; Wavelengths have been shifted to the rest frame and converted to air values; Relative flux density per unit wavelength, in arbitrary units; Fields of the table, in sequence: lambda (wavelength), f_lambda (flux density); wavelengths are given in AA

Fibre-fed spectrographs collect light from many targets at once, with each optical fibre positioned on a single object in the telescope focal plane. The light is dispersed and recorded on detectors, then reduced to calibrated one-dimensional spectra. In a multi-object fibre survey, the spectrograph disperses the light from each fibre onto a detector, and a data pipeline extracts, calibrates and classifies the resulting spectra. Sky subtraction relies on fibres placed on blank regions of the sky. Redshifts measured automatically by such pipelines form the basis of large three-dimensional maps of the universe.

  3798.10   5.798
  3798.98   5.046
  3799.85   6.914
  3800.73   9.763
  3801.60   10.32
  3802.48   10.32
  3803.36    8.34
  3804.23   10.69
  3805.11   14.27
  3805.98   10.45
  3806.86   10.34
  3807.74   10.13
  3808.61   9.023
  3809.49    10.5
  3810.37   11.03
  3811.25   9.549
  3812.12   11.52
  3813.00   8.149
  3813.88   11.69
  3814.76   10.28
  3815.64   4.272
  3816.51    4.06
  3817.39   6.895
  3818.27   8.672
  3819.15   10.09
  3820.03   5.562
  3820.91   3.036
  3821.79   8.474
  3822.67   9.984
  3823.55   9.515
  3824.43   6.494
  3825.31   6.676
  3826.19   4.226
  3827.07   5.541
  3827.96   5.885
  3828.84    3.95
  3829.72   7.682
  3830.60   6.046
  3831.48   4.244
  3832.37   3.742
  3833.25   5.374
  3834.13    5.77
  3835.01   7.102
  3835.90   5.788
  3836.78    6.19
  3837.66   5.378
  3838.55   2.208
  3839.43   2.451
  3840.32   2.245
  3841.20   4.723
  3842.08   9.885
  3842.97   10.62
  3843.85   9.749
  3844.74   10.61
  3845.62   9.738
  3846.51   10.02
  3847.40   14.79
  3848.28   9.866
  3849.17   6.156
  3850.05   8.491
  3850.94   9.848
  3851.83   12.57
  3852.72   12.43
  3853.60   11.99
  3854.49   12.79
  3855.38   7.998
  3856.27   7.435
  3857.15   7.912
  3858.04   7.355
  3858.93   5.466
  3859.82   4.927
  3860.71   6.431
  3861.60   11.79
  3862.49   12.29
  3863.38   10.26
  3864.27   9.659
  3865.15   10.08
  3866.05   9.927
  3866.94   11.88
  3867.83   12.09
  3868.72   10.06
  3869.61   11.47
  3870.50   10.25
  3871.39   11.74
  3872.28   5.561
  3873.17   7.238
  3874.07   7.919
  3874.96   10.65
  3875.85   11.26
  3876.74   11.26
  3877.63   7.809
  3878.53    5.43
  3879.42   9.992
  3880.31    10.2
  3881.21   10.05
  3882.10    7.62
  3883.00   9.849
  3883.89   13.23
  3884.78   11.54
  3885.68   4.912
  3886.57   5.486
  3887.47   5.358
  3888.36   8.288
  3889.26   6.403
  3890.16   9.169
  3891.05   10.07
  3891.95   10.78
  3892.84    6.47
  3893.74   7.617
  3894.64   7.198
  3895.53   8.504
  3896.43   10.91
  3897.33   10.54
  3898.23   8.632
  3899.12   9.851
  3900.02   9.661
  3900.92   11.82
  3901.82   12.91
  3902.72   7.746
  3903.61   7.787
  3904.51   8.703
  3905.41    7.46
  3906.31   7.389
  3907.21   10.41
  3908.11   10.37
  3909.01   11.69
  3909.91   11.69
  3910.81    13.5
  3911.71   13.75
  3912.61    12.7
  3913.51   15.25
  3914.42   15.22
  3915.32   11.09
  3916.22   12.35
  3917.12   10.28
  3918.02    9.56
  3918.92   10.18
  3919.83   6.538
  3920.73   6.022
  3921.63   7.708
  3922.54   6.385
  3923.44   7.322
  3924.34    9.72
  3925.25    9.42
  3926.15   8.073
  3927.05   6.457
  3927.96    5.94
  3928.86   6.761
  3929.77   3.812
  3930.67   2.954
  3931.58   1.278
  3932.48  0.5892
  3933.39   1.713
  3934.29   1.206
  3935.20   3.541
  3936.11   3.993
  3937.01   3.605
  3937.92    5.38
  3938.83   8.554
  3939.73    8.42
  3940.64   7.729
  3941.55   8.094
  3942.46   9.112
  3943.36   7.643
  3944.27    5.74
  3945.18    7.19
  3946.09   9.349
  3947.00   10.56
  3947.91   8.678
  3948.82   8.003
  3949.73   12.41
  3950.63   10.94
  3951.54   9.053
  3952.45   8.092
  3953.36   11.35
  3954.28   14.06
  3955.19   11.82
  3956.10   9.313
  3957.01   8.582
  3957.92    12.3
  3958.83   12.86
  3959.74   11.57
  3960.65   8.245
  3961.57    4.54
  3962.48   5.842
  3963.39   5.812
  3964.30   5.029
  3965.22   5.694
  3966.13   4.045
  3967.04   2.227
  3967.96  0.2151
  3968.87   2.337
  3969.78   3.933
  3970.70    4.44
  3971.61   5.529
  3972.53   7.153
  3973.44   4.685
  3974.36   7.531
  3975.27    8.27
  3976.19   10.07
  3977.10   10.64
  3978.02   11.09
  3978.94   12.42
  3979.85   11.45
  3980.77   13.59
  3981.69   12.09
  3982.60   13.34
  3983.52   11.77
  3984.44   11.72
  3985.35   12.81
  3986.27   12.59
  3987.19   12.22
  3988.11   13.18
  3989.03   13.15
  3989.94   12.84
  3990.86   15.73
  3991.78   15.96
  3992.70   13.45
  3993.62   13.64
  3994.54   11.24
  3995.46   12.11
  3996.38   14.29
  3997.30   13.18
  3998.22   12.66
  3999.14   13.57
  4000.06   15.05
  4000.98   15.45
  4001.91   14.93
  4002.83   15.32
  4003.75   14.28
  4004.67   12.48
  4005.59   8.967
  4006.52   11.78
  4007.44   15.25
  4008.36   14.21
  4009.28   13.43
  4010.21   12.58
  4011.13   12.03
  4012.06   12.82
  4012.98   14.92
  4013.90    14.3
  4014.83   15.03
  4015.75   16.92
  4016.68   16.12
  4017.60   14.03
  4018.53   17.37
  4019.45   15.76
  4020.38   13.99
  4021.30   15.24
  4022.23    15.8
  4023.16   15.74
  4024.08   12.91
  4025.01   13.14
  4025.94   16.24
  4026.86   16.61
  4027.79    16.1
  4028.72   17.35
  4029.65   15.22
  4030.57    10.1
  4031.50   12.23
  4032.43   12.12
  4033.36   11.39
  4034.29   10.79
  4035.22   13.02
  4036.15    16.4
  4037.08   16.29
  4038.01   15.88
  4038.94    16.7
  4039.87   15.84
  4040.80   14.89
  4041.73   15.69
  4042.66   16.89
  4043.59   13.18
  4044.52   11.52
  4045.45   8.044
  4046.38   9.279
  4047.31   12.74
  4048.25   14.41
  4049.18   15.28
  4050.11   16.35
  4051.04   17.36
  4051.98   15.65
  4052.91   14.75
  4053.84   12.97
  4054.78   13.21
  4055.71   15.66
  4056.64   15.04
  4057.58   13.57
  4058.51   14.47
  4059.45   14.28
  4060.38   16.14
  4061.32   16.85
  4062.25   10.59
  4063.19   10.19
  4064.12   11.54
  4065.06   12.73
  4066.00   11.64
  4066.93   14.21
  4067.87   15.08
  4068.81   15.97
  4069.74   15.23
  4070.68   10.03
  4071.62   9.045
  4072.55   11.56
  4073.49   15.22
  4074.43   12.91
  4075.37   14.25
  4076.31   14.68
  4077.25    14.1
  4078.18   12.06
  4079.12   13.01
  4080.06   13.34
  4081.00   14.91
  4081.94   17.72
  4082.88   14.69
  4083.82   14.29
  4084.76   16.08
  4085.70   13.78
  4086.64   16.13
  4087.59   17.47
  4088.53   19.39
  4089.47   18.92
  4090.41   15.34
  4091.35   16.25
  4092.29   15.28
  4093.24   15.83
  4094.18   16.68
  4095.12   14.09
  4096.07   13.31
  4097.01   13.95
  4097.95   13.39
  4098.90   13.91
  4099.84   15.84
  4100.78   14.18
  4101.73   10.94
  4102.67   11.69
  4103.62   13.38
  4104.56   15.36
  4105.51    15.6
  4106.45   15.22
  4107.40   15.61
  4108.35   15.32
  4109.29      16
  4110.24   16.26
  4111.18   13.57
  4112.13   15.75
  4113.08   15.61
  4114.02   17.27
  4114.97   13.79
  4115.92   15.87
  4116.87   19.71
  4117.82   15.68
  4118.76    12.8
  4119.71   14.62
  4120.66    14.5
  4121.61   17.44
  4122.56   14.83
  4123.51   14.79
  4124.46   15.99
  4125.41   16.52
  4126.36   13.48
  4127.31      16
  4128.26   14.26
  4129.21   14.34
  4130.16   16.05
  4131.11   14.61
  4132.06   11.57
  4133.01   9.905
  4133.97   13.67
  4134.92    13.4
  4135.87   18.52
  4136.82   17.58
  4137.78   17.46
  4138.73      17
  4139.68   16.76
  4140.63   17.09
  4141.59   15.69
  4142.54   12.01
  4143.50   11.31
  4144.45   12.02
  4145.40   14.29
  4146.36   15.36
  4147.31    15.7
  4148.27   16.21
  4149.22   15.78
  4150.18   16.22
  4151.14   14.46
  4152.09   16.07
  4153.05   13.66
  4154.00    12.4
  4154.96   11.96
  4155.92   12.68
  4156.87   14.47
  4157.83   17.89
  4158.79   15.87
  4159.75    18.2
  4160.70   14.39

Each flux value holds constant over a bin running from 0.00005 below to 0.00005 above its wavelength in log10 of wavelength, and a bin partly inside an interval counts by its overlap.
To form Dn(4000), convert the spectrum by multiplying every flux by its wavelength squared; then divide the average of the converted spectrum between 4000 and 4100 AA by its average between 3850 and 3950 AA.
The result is 1.77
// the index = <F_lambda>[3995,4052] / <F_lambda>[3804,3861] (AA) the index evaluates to 1.78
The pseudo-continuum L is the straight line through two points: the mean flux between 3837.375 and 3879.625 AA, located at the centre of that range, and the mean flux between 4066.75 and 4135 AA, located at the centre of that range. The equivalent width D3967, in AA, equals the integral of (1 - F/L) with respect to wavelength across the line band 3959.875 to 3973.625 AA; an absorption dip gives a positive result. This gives 8.0 AA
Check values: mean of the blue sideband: 9.02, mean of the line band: 4.81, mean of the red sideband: 14.7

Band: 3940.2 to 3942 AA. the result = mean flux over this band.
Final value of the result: 7.9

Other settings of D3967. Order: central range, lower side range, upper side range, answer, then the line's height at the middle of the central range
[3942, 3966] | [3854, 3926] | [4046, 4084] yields 4.6 AA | 11.1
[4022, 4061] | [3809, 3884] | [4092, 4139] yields -3.5 AA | 13.1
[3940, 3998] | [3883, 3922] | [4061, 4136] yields 9.1 AA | 11.3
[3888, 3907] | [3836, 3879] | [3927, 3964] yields -1.7 AA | 8.23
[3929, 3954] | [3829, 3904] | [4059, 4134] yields 9.3 AA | 10.6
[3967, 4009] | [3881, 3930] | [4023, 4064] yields 3.3 AA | 12.2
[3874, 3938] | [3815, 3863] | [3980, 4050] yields 8.7 AA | 9.91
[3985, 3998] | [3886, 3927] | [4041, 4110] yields -1.6 AA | 11.9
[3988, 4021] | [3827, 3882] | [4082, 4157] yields -4.9 AA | 12.1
